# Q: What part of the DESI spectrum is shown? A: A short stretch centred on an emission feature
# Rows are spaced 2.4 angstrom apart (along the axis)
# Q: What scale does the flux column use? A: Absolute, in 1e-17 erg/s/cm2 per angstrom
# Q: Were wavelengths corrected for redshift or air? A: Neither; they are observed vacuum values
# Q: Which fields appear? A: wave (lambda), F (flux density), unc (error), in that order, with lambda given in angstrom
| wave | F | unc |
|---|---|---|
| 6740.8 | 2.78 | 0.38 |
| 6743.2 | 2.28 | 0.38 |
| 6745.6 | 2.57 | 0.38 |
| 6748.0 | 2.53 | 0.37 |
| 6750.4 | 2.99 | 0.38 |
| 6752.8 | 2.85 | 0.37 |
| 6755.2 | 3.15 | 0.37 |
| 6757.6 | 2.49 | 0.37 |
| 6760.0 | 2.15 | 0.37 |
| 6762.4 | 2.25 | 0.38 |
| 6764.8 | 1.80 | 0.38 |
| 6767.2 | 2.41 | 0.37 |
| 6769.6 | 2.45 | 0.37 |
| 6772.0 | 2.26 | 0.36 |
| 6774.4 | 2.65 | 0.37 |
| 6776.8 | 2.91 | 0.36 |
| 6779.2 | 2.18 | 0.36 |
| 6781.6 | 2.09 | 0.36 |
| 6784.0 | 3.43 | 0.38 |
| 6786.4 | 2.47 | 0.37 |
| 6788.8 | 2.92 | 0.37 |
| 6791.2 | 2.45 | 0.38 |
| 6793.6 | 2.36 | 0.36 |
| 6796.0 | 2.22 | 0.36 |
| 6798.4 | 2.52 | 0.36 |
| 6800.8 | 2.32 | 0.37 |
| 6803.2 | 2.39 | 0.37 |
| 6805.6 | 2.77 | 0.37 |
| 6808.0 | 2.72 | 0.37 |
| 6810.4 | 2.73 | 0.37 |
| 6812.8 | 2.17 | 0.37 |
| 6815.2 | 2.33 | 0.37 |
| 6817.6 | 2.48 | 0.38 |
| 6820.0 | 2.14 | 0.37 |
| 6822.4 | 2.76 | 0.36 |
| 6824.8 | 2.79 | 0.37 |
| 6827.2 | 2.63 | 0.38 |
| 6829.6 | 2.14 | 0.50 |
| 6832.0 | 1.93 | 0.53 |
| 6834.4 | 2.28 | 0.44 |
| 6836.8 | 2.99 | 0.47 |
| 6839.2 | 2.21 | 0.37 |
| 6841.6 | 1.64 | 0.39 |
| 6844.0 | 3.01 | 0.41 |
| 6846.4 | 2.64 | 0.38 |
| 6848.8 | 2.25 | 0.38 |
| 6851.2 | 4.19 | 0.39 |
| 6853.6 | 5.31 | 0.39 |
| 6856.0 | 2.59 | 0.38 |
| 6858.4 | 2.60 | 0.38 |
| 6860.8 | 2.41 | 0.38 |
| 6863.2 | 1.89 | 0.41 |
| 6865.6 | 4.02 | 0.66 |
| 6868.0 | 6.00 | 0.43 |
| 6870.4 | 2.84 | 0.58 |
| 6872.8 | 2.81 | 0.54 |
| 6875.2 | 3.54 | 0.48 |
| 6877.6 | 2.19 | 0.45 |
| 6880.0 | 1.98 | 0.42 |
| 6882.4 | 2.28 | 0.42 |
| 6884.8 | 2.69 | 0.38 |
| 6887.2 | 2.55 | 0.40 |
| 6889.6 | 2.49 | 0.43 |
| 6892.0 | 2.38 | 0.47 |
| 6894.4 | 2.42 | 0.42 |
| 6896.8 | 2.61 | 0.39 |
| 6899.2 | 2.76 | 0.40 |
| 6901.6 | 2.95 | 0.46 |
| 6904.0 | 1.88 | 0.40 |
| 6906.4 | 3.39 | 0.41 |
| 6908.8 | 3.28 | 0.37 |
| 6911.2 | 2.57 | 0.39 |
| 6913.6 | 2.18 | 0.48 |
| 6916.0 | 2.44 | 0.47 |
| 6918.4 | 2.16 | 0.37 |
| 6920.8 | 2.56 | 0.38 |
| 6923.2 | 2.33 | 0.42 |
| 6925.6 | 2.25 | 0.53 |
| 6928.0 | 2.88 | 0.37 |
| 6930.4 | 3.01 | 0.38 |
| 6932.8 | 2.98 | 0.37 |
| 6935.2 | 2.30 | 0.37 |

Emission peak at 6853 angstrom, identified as [S II] 6716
